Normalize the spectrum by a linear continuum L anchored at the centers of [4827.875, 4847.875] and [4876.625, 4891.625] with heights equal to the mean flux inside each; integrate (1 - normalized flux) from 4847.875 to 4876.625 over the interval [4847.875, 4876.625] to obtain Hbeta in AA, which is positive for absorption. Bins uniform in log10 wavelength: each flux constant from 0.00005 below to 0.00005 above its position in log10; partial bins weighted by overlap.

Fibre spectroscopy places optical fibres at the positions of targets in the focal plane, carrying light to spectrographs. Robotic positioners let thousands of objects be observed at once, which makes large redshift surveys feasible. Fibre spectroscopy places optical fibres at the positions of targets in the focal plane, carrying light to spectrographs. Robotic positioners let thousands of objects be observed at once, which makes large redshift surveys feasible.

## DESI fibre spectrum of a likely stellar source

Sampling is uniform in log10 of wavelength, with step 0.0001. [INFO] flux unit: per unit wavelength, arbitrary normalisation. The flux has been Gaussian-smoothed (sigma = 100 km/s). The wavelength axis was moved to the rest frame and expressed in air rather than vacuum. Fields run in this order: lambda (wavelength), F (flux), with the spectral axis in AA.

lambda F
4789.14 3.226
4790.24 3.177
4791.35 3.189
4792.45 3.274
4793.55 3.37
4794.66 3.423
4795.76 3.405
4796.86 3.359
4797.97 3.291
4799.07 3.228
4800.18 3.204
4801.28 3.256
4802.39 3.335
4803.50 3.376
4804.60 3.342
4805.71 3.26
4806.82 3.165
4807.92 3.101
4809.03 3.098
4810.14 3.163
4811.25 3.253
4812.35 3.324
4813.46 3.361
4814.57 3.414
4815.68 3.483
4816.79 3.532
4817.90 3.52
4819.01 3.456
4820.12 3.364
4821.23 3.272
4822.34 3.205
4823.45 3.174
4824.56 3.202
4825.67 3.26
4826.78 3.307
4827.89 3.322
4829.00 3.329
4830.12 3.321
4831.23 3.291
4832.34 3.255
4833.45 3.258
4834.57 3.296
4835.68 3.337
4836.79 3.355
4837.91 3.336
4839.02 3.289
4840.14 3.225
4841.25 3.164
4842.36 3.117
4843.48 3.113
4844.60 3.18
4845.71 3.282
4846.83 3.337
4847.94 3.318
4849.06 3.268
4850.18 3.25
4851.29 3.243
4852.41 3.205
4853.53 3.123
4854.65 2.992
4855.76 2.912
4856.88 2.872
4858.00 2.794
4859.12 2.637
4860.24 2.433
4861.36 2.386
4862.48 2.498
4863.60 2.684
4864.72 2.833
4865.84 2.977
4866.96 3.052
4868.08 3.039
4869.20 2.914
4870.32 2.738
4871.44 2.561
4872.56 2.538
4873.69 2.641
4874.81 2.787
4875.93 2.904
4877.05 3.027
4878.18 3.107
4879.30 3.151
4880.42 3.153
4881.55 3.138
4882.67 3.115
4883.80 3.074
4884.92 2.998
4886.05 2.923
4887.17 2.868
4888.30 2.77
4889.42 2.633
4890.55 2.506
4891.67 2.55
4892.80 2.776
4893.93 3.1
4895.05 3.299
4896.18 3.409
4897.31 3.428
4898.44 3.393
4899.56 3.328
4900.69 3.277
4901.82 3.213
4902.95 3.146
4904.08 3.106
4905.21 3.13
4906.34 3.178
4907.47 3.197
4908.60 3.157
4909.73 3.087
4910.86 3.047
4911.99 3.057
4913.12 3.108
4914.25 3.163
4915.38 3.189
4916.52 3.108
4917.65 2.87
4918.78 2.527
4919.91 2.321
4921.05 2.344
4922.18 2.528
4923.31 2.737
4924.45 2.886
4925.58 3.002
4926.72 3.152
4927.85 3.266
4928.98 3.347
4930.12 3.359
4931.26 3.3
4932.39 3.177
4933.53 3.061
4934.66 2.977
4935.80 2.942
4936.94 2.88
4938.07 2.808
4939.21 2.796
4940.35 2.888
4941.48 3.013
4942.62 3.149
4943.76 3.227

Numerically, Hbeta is 2.2 AA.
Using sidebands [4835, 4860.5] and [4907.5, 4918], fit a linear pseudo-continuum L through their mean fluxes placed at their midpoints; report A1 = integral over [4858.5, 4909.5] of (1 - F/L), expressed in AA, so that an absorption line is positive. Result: 2.6 AA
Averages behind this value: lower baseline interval 3.13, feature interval 2.95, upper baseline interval 3.1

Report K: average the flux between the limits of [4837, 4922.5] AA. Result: 2.99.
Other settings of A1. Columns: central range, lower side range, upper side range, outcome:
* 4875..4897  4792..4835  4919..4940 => 0.7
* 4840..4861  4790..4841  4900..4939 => 0.9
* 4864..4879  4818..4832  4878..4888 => 1.2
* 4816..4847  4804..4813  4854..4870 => -2.6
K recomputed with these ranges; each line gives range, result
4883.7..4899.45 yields 2.99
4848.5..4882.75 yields 2.9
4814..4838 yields 3.33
